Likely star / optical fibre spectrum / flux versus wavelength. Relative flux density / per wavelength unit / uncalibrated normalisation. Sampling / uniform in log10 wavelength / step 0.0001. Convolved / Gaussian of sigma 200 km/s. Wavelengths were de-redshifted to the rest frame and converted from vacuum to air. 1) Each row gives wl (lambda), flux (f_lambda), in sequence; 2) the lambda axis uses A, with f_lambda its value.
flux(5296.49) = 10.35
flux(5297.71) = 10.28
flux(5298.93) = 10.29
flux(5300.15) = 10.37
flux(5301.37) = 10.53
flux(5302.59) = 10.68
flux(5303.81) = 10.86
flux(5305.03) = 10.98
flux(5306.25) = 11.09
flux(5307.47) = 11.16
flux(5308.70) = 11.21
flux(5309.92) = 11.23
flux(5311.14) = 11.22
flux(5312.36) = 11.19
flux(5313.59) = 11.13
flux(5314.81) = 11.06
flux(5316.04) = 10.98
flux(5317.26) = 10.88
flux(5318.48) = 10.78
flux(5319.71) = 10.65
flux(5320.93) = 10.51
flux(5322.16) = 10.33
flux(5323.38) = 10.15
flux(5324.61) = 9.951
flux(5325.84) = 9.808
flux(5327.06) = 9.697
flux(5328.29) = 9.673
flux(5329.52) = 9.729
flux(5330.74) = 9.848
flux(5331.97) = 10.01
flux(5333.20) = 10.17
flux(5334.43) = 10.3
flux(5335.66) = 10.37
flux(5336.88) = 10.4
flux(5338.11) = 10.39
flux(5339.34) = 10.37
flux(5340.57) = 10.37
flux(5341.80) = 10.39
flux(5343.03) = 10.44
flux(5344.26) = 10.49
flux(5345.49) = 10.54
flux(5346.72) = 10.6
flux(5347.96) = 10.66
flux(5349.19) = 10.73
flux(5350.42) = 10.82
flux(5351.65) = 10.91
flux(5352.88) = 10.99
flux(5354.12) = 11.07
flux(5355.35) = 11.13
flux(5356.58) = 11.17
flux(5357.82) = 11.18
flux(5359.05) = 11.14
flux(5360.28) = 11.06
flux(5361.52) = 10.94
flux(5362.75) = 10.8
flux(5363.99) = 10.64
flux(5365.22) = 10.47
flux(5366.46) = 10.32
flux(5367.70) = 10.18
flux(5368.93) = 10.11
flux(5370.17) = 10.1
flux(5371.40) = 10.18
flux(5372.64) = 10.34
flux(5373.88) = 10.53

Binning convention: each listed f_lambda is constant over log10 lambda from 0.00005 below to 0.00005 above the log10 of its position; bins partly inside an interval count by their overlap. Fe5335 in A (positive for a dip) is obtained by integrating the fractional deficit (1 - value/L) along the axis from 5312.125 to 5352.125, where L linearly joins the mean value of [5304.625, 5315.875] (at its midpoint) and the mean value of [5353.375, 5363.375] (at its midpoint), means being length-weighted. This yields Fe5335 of 2.4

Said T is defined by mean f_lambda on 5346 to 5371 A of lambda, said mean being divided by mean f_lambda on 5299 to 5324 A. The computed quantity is 0.99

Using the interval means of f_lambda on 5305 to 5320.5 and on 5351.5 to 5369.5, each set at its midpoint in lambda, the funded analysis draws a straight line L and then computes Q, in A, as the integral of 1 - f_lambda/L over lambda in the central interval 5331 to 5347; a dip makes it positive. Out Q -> 0.8 A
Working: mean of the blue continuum 11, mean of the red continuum 10.8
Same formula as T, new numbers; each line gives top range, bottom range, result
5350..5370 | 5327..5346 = 1.06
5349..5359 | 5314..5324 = 1.03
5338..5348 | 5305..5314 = 0.94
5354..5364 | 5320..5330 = 1.10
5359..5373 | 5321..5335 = 1.05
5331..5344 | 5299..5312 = 0.94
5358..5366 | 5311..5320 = 0.99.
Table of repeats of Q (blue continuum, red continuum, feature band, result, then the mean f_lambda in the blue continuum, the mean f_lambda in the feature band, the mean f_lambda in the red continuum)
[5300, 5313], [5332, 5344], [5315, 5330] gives 0.5 A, 11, 10.3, 10.3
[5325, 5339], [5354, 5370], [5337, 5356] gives -0.5 A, 10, 10.7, 10.8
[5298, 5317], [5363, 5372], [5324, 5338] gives 0.9 A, 10.9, 10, 10.3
